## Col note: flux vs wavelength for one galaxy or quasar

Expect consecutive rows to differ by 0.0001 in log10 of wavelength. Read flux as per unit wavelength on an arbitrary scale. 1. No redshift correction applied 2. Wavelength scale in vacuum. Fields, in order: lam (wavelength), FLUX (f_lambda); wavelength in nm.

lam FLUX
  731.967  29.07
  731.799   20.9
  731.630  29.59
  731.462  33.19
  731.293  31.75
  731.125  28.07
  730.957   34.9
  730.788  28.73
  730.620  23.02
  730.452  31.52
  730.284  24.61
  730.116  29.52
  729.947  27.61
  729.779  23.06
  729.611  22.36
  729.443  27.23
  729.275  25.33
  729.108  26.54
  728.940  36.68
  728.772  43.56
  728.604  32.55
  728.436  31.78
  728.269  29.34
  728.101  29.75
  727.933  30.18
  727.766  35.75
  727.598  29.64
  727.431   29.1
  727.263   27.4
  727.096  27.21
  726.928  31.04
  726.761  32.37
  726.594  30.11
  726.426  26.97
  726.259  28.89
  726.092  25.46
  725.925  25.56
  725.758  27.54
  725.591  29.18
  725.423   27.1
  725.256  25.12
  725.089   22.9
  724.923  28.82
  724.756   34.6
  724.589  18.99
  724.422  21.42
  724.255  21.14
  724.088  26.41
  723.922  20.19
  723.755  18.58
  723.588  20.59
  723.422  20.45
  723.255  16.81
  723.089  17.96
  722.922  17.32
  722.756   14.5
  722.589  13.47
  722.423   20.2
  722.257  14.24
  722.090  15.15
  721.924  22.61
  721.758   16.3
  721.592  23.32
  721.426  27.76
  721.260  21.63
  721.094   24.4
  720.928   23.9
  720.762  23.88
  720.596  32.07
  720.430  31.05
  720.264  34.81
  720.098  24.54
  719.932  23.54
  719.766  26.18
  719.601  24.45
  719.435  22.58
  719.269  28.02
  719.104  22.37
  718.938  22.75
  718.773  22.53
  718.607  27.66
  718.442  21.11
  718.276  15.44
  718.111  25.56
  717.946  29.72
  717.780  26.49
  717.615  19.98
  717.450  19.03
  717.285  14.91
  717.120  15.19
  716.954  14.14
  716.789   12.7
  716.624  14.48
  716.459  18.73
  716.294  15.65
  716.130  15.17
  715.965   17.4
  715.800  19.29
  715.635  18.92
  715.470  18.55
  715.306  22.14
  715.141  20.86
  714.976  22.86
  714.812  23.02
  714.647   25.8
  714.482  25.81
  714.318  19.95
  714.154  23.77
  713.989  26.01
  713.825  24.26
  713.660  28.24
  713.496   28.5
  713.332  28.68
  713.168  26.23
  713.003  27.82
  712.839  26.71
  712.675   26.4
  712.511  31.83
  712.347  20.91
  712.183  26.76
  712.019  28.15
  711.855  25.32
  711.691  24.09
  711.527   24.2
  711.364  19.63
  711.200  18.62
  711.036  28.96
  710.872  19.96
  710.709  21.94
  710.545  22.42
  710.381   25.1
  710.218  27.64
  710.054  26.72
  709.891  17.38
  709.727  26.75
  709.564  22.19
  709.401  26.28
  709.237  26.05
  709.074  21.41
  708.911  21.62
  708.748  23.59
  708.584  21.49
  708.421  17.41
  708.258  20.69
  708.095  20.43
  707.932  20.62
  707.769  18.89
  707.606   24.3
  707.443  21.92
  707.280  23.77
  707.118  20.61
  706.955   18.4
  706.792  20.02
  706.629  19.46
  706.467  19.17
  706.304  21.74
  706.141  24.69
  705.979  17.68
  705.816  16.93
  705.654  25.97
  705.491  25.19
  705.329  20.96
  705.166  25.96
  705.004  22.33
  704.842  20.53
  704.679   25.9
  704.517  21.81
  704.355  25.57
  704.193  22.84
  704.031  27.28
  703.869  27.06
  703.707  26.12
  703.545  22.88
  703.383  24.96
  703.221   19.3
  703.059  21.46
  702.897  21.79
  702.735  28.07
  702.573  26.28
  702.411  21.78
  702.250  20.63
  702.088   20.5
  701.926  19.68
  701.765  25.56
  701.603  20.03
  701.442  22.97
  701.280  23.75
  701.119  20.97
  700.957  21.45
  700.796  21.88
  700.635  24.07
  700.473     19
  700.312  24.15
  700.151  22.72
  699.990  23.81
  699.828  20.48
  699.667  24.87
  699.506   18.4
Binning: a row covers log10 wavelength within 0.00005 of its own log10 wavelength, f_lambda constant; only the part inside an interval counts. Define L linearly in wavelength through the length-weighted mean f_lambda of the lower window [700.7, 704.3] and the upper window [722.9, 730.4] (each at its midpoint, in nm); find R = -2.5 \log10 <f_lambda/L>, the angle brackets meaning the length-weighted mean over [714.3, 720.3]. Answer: 0.19 mag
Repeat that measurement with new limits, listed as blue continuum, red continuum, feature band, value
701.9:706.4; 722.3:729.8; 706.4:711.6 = 0.08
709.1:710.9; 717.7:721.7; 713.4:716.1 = 0.08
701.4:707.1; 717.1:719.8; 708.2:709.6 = 0.01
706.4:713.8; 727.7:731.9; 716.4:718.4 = 0.34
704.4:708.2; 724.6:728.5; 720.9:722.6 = 0.30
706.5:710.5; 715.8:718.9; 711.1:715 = -0.22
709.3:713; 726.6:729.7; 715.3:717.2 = 0.50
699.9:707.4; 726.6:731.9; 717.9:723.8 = 0.21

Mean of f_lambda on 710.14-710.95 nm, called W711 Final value 23.4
